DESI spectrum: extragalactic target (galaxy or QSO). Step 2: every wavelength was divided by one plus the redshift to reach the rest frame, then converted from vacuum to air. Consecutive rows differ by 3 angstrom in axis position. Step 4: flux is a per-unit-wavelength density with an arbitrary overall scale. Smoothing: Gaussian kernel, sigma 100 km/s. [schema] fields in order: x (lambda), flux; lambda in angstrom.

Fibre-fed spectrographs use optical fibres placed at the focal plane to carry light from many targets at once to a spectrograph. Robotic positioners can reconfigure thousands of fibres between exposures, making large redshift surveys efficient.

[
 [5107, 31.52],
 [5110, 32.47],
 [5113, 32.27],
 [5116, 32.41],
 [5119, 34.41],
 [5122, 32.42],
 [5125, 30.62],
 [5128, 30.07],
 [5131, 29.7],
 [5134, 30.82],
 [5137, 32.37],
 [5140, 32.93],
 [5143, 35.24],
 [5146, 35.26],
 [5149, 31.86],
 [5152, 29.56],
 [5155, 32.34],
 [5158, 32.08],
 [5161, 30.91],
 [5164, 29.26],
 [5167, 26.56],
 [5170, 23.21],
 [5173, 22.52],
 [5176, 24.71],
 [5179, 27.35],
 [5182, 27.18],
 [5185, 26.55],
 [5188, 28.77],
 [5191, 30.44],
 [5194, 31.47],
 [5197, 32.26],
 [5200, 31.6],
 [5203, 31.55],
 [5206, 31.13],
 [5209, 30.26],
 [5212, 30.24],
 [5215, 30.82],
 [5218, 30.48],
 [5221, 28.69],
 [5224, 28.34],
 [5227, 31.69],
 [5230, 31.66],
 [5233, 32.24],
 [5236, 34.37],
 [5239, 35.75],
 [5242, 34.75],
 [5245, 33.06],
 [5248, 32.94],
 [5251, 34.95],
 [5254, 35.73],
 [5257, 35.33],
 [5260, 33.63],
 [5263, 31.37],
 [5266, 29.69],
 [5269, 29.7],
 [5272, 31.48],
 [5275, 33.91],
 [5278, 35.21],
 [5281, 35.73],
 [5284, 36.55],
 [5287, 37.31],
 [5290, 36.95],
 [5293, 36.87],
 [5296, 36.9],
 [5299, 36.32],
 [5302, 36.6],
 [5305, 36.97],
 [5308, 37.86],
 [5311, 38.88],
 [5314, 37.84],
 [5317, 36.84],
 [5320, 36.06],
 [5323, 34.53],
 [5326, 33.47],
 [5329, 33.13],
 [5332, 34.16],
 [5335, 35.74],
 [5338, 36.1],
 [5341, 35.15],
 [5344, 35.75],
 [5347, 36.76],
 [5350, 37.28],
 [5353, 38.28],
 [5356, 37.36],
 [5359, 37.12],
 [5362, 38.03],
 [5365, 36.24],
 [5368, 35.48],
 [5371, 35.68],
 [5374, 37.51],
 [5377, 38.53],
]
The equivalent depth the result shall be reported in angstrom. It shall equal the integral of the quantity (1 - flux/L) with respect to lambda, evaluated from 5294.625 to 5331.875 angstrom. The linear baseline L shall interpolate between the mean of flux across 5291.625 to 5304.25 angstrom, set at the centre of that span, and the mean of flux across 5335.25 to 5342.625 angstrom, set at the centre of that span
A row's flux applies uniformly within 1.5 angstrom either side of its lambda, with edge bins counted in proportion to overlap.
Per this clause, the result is 0.1 angstrom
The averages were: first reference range 36.7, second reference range 35.6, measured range 36.2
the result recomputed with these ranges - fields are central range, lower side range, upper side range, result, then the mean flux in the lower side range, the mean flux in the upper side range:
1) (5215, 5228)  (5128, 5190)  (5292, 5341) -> 0.9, 29.5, 36.1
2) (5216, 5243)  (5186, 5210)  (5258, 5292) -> 0.1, 30.9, 33.8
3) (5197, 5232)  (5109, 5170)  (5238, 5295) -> 2.6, 31.5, 34.3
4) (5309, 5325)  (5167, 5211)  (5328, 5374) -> -1.0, 28.5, 36.2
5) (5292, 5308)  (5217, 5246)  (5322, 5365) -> -1.1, 32.1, 35.9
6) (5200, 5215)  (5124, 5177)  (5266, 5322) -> 0.7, 30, 35.8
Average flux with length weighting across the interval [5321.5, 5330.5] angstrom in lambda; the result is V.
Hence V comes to 33.7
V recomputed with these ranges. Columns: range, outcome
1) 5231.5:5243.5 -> 34.3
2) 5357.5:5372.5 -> 36.5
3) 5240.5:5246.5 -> 33.9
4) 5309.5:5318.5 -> 37.9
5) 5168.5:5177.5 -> 23.5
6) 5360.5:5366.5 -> 37.1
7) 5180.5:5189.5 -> 27.5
